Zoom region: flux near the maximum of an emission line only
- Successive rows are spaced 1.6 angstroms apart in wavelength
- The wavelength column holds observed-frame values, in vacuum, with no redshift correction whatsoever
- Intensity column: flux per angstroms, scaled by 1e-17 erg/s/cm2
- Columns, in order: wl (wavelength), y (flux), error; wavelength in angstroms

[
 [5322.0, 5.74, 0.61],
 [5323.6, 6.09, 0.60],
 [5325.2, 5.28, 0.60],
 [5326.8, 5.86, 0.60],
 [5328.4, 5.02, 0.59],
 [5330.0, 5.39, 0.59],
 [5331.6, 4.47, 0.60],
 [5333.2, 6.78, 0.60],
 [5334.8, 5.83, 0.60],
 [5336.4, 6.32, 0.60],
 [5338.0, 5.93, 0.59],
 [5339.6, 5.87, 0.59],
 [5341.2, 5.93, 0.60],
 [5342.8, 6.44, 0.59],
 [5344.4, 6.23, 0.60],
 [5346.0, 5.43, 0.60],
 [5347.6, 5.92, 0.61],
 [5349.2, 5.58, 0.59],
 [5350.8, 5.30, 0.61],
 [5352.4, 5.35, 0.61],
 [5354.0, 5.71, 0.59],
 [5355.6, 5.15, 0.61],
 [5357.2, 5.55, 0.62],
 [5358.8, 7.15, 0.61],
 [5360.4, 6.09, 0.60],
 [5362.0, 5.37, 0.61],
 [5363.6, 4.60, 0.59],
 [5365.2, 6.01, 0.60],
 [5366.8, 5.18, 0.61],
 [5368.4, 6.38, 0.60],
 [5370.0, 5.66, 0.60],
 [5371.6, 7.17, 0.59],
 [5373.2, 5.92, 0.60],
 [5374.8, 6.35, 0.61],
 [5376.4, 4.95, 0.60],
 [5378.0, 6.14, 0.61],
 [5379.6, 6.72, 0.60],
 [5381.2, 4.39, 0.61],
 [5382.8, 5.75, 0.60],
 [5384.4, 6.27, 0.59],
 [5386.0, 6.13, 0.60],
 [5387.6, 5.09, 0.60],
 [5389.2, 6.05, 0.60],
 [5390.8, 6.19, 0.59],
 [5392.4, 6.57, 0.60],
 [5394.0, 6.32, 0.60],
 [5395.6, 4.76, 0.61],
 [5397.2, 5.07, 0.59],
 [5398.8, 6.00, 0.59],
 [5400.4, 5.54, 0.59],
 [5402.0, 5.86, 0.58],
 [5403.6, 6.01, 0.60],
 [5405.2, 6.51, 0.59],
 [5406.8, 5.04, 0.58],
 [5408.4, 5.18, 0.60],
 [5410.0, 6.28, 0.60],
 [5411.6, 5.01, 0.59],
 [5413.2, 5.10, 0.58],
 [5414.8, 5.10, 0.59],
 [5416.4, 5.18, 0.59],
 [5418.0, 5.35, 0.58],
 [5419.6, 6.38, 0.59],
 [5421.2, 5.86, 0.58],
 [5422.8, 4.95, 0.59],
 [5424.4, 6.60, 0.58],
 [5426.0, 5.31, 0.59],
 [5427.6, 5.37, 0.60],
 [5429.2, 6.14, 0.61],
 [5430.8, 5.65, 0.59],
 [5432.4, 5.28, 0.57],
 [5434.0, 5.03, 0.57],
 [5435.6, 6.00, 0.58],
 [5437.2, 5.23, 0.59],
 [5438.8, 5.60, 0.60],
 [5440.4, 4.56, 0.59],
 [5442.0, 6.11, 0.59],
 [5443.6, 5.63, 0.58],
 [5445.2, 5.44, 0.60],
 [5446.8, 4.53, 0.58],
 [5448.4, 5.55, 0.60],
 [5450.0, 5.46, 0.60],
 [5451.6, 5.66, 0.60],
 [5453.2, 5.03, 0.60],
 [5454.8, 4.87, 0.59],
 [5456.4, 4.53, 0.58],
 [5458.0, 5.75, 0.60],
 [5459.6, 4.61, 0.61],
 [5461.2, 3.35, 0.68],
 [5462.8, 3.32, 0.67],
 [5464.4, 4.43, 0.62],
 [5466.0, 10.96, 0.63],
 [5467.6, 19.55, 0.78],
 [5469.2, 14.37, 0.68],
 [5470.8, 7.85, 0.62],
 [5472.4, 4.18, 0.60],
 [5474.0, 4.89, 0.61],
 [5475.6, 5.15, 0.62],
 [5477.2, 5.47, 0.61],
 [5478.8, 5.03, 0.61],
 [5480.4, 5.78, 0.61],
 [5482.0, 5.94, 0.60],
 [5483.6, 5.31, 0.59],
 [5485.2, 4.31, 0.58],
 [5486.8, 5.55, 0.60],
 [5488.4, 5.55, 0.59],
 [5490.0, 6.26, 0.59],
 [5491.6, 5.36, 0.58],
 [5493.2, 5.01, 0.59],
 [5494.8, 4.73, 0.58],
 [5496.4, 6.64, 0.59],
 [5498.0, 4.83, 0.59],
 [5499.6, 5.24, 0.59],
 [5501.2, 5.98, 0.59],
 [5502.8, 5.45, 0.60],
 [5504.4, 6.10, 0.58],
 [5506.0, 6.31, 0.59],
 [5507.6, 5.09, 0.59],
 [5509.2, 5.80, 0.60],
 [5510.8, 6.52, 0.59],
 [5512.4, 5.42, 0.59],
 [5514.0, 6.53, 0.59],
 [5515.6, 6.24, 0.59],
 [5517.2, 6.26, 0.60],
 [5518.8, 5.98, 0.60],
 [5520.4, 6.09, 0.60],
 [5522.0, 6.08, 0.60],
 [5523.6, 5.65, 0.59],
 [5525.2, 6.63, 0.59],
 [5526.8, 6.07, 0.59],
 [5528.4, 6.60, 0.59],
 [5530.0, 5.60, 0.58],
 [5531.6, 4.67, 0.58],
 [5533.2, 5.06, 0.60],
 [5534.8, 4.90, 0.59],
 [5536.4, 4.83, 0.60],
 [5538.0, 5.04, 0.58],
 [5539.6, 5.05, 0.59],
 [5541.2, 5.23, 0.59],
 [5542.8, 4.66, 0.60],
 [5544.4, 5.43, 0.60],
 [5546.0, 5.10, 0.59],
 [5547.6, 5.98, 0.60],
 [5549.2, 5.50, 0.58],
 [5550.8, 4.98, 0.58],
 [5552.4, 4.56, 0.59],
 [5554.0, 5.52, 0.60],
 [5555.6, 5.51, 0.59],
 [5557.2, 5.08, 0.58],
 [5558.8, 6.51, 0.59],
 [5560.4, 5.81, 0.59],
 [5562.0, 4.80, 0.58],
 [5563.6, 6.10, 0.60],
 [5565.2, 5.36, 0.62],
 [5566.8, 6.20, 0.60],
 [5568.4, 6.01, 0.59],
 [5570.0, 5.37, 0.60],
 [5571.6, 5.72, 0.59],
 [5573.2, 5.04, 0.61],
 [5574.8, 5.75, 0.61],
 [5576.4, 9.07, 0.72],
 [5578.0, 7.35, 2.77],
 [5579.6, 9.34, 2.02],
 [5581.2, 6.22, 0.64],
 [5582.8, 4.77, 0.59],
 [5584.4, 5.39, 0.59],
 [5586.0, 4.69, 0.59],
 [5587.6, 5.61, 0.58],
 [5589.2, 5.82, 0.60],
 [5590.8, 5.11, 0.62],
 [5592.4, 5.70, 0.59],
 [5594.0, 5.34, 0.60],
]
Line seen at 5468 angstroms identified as H-beta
